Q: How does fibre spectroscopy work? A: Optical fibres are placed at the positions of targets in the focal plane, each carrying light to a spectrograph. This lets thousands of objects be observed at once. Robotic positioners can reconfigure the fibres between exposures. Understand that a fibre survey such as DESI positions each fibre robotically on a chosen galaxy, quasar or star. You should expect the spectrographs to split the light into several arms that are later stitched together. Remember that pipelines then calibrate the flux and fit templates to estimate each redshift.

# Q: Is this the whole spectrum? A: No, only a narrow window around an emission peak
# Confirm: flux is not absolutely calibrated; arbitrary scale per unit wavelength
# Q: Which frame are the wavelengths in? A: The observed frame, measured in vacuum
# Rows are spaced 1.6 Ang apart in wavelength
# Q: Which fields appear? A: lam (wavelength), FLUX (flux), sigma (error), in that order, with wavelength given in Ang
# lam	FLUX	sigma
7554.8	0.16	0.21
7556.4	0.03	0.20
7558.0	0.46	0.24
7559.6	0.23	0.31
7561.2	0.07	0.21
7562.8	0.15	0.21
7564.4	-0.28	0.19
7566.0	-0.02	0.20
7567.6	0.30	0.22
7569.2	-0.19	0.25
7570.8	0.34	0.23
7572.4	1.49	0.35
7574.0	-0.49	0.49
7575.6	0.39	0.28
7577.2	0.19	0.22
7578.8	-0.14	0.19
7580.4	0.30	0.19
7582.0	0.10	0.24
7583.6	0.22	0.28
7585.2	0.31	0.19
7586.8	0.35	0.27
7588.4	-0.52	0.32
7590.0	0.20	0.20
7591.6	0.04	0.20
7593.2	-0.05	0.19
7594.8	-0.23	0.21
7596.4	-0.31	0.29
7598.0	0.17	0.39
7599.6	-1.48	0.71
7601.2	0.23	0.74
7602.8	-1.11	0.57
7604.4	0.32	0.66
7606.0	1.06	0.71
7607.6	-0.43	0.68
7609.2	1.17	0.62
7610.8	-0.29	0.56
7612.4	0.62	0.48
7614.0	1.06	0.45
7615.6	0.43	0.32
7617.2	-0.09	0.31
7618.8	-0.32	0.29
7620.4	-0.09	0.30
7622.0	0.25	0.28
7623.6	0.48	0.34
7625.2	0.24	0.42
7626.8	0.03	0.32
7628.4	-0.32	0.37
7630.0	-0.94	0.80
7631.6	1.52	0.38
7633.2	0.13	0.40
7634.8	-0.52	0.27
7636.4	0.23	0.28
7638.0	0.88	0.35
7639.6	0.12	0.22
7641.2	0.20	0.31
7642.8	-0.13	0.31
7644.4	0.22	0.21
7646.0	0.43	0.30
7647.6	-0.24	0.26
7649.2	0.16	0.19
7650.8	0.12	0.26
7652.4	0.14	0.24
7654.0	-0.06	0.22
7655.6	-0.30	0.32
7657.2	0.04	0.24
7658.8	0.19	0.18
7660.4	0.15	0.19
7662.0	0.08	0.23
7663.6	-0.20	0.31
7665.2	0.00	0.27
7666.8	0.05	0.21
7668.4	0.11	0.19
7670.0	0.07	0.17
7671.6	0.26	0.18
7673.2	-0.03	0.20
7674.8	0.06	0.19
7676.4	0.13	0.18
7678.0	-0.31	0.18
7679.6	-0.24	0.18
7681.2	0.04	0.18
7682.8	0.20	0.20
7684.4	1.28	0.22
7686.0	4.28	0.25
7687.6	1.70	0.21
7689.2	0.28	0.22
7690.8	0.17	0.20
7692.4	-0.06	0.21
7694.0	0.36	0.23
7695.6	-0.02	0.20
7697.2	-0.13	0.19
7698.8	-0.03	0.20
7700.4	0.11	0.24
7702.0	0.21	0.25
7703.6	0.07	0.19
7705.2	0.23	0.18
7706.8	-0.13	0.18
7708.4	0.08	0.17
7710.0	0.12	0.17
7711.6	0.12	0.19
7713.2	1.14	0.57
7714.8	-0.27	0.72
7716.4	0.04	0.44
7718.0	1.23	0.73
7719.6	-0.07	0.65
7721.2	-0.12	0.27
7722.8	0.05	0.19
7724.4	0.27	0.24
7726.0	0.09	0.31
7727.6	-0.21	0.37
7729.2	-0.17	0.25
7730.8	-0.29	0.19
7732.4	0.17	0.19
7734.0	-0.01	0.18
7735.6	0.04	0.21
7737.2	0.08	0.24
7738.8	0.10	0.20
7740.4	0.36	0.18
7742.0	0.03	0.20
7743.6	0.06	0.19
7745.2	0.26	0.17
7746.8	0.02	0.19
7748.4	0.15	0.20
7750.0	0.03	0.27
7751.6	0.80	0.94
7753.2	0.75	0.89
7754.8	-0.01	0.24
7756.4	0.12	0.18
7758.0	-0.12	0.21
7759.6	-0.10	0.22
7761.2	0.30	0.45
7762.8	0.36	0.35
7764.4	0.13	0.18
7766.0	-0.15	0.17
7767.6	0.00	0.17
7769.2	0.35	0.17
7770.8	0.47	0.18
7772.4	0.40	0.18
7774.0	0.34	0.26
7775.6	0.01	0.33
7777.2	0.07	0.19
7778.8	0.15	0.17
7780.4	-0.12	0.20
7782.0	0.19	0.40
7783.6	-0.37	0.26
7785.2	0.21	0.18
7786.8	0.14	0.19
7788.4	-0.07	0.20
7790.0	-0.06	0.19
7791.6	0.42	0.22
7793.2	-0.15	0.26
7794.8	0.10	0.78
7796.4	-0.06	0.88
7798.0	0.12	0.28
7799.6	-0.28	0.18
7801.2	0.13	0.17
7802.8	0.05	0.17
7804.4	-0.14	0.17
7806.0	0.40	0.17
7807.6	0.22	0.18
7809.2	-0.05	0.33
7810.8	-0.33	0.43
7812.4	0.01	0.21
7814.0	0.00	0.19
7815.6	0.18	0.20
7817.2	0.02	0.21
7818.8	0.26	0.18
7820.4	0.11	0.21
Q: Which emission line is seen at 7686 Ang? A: H-alpha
